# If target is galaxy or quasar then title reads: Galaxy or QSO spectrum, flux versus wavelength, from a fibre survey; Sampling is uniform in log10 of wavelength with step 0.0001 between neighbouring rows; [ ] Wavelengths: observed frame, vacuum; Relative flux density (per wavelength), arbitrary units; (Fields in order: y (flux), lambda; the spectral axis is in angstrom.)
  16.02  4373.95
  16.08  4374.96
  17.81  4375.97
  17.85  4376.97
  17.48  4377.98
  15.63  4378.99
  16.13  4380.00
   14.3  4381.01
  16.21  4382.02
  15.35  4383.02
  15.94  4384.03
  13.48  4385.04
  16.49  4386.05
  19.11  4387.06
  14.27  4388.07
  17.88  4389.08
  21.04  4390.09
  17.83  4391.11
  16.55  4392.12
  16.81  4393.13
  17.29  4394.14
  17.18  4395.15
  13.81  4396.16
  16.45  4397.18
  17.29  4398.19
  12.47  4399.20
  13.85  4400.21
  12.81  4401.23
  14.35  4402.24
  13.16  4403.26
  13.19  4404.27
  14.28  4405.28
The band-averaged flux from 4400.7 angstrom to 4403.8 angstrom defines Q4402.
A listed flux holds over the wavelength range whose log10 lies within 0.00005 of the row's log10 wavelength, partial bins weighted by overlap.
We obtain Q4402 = 13.4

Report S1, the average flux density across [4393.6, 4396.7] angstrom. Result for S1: 16.1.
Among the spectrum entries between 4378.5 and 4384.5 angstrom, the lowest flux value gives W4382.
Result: 14.3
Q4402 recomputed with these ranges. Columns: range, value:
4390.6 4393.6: 17.1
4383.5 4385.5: 14.7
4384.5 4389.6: 16.3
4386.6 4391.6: 18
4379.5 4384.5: 15.6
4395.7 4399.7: 15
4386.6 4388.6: 16.7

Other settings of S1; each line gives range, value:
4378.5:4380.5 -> 15.9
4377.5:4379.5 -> 16.5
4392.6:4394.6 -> 17.1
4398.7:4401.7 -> 13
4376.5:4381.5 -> 16.3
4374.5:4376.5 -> 17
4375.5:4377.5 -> 17.9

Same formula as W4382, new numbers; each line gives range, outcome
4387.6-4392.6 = 14.27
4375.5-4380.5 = 15.63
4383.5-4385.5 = 13.48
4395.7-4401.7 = 12.47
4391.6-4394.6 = 16.55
